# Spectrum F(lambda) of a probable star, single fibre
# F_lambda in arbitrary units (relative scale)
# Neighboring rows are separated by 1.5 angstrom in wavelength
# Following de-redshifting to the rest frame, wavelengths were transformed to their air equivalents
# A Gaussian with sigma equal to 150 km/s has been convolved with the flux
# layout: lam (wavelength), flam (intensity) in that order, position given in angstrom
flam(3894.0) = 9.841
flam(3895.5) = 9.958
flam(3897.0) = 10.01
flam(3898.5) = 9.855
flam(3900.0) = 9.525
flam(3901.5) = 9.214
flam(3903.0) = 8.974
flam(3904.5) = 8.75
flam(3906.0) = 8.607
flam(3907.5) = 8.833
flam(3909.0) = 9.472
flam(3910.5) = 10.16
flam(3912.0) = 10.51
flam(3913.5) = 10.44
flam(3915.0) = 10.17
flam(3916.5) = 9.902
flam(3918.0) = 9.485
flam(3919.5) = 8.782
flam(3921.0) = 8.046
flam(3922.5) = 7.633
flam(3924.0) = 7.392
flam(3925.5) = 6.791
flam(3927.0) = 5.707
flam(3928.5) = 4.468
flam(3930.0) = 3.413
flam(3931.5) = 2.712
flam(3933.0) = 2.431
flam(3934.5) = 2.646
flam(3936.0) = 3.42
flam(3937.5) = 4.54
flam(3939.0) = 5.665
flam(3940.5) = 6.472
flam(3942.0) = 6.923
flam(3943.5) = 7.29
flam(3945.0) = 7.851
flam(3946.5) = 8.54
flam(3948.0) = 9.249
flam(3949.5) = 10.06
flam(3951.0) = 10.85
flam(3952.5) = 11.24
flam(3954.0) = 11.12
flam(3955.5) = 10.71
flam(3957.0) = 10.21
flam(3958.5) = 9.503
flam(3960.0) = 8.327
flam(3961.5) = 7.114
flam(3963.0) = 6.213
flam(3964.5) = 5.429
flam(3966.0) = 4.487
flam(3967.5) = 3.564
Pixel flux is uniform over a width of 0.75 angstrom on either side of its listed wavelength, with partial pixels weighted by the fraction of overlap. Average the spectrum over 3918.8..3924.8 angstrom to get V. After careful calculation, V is 7.95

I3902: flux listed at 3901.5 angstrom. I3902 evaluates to 9.214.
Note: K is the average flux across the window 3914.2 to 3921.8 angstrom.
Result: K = 9.27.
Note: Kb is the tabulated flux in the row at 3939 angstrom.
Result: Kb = 5.665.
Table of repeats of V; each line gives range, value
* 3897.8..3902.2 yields 9.53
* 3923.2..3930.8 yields 5.55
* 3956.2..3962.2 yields 8.82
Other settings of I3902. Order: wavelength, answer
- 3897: 10.01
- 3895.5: 9.958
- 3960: 8.327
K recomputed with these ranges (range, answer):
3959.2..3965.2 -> 6.8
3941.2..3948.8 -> 7.97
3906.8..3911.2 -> 9.49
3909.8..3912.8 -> 10.3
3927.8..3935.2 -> 3.13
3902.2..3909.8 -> 8.94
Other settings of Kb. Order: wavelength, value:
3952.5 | 11.24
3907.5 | 8.833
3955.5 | 10.71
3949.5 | 10.06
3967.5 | 3.564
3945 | 7.851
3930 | 3.413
